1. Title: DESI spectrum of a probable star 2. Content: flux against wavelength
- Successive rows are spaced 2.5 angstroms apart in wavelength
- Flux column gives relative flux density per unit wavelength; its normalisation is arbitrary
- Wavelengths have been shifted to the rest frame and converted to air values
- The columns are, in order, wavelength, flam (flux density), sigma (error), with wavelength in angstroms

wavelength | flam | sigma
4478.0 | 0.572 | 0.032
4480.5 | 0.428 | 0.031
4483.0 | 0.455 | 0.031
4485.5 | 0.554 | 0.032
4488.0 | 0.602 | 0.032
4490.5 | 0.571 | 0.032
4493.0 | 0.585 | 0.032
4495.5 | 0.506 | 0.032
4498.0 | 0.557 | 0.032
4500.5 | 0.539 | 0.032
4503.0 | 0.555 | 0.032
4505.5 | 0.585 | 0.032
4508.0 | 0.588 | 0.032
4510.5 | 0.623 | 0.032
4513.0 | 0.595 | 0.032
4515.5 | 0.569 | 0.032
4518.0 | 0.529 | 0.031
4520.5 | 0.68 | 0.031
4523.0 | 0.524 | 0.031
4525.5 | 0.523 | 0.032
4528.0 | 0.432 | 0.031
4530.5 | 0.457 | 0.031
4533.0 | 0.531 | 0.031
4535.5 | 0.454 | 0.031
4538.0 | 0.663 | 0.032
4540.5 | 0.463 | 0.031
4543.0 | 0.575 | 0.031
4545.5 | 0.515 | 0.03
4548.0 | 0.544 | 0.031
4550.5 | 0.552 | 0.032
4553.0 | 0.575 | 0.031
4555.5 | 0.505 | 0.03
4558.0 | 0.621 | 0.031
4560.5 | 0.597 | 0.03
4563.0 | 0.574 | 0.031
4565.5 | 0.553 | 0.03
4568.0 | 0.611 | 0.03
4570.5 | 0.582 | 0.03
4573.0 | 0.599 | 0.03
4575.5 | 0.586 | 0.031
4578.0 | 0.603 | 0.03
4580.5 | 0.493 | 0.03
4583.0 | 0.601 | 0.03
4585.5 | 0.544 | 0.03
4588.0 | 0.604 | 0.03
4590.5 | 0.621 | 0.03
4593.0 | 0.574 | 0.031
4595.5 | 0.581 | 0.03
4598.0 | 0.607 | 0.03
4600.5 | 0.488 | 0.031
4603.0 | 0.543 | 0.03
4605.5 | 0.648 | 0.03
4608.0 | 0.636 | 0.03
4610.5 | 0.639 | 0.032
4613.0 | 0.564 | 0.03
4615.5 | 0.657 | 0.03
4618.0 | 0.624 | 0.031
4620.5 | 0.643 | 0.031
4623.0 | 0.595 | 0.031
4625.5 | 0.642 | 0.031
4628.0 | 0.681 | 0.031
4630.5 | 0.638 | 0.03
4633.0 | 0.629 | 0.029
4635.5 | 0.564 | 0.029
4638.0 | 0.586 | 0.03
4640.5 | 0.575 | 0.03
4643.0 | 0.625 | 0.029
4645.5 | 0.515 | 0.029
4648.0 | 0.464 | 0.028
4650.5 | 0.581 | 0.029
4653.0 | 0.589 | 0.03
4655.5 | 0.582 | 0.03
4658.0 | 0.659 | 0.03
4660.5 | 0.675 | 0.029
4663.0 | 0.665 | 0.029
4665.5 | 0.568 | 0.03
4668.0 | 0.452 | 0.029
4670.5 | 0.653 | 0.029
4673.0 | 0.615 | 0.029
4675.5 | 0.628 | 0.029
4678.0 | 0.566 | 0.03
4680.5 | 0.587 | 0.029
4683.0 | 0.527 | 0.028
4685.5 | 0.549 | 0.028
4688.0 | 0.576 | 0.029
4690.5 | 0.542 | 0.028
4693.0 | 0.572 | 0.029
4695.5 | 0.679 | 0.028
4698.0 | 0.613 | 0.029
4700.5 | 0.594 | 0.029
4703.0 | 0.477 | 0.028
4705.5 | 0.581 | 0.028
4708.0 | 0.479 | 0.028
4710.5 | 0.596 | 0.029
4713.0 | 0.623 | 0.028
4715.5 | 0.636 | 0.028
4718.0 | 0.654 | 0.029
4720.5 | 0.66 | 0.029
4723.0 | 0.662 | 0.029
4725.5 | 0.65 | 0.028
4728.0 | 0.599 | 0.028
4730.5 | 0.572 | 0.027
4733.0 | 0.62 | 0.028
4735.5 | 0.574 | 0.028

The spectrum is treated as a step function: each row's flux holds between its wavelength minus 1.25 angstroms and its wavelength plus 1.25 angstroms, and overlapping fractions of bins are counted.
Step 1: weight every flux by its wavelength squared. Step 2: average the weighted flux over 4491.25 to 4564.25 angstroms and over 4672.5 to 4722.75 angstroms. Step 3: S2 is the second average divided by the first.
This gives 1.15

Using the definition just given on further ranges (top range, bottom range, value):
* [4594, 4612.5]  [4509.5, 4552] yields 1.12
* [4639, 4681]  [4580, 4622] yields 1.02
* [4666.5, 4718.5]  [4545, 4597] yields 1.06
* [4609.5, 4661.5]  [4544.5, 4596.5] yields 1.09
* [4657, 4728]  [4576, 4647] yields 1.04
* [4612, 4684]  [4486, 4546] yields 1.15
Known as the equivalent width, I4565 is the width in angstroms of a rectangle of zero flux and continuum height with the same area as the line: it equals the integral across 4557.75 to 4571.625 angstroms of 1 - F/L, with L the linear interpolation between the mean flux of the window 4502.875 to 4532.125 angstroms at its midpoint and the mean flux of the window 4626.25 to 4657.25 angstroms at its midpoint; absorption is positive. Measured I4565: -0.5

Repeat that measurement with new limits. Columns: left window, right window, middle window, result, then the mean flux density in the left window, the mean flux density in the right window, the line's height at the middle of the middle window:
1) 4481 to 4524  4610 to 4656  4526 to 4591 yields 2.73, 0.564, 0.599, 0.579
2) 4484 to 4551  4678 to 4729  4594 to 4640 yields -2.86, 0.55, 0.592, 0.573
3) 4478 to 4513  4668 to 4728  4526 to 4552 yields 1.94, 0.552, 0.594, 0.561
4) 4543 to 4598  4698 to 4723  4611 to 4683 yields -1.88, 0.574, 0.594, 0.585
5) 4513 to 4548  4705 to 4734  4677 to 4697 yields 0.77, 0.535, 0.612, 0.598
